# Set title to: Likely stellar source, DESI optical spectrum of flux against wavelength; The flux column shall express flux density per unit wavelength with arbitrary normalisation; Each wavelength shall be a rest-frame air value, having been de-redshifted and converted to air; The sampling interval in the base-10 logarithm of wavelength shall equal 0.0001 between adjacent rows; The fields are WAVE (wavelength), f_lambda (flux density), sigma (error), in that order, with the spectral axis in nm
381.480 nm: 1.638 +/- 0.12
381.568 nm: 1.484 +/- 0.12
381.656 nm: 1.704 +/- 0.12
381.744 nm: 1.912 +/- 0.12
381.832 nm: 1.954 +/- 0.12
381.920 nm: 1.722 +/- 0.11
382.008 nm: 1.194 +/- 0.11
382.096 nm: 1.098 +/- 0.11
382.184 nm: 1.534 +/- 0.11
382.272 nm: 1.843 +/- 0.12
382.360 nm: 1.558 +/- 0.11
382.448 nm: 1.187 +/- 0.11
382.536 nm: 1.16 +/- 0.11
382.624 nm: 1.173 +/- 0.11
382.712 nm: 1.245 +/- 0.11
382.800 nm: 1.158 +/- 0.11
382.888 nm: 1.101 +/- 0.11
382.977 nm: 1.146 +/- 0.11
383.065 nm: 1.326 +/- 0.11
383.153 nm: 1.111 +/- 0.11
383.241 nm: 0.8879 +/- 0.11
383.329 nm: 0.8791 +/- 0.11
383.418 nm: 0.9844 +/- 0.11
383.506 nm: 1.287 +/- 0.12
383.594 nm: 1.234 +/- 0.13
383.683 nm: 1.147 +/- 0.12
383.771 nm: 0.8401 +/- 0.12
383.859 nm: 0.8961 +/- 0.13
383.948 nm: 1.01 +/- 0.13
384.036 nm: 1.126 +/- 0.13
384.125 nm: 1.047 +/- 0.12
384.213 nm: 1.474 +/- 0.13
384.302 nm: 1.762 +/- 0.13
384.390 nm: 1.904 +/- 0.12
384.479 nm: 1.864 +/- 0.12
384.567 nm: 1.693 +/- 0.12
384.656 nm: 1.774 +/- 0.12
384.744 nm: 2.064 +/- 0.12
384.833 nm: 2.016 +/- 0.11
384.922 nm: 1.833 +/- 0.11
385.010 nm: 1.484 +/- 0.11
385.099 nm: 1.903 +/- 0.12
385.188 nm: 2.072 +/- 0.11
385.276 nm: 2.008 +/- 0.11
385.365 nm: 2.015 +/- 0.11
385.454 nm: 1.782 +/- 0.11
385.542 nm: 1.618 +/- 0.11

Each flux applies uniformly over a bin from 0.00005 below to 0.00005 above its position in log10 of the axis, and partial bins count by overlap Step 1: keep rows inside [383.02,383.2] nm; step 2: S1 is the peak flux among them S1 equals 1.326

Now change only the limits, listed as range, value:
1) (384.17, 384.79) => 2.064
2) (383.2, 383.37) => 0.8879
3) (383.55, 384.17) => 1.234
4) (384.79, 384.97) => 2.016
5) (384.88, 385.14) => 1.903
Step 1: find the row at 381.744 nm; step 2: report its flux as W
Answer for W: 1.912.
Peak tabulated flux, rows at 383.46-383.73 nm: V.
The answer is 1.287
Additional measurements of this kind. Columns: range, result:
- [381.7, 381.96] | 1.954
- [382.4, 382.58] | 1.187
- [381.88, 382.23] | 1.722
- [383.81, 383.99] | 1.01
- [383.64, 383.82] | 1.147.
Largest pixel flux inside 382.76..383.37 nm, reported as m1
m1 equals 1.326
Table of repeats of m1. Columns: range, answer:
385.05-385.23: 2.072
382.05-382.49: 1.843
